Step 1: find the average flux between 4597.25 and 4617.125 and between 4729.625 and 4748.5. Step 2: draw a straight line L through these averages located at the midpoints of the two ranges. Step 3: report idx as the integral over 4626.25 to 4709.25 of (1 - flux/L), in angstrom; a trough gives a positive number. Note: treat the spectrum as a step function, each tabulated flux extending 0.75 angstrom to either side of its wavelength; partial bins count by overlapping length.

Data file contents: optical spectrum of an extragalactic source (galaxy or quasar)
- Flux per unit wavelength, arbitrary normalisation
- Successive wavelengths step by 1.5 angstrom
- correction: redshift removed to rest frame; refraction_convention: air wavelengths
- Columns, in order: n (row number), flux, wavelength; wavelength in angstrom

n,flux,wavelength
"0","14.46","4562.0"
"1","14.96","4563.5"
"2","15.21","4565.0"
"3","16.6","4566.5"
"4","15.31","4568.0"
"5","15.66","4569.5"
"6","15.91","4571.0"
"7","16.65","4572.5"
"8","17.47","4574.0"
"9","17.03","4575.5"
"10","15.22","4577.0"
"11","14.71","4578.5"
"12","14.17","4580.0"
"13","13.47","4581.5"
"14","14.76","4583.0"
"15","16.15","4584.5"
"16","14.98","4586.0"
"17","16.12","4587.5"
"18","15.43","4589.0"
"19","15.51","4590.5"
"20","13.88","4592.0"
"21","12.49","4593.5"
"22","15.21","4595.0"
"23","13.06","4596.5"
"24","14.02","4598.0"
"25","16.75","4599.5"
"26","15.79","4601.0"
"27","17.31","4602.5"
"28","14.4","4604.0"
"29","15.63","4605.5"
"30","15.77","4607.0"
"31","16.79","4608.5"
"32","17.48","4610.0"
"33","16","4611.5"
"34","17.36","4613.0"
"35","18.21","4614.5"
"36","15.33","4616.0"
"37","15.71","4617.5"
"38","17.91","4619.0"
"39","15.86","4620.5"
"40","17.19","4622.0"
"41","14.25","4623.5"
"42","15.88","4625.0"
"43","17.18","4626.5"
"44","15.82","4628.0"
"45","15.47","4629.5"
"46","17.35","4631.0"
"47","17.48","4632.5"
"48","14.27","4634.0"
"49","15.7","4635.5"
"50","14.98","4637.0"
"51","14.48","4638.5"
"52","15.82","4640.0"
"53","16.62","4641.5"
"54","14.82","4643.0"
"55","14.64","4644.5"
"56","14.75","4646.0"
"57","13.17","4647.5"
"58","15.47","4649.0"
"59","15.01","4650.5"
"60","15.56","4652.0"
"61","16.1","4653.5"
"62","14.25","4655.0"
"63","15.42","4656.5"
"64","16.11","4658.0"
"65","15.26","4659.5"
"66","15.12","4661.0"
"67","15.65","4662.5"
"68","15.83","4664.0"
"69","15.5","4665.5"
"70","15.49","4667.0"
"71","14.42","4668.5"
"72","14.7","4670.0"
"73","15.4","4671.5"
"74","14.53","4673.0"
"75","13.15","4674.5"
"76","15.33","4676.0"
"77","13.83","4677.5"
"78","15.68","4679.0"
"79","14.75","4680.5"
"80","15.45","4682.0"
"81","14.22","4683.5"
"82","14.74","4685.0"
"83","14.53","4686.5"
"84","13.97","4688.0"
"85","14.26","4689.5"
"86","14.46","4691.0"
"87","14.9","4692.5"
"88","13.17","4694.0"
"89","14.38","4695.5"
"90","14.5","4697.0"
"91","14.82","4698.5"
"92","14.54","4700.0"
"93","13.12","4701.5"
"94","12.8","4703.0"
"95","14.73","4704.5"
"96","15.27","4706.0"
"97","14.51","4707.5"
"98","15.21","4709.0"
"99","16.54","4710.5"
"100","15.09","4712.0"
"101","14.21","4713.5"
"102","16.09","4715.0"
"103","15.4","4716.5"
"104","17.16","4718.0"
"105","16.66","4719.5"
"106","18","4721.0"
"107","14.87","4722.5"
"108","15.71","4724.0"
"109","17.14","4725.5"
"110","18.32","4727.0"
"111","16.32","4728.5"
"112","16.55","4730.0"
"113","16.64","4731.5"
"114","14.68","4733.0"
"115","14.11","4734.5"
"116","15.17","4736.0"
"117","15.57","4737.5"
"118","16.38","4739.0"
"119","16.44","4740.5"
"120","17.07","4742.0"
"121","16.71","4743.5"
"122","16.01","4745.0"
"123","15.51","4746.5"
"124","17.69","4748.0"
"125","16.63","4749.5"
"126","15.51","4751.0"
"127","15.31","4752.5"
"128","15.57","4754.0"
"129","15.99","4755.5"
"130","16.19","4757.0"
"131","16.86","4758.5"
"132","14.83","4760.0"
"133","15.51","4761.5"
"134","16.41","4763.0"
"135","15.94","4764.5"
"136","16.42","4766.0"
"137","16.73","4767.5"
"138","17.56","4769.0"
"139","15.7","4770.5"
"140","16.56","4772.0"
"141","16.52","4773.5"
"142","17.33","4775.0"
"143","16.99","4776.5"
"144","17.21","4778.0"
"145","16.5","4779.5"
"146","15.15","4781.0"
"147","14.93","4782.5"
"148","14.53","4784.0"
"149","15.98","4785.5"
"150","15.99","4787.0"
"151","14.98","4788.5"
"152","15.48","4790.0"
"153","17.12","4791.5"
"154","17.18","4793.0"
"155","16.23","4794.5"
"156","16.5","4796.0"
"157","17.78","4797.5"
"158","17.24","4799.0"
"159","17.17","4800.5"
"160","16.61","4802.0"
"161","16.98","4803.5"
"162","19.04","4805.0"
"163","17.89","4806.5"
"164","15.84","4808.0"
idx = 6.0 angstrom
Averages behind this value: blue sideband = 16.2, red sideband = 16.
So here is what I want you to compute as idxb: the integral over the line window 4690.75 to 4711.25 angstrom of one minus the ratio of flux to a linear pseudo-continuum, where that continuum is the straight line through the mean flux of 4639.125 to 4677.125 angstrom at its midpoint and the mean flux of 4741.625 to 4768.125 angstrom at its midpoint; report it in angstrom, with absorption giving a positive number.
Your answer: 1.4 angstrom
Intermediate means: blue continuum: 15.1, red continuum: 16.1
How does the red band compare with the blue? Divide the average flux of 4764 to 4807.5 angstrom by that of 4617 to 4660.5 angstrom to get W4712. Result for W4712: 1.06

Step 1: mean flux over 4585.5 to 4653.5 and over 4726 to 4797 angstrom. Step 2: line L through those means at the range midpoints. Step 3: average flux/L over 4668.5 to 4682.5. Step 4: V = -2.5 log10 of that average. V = 0.079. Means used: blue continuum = 15.6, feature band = 14.7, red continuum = 16.2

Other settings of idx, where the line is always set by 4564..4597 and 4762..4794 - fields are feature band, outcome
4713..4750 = -0.5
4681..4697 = 1.4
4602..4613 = -0.6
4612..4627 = -1.0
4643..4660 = 0.6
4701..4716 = 1.0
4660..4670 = 0.2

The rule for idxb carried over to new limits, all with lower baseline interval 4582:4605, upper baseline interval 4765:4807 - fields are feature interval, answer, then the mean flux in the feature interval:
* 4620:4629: -0.4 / 16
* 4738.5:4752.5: -0.1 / 16.4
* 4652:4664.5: 0.1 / 15.5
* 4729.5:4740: 0.4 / 15.6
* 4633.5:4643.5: 0.1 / 15.3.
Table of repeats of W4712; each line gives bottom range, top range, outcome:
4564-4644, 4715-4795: 1.03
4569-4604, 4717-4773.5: 1.06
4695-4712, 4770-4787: 1.10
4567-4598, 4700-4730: 1.03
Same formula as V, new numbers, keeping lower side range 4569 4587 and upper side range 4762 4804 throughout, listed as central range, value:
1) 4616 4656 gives 0.012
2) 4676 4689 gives 0.092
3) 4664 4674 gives 0.063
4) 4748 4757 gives 0.019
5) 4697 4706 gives 0.137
